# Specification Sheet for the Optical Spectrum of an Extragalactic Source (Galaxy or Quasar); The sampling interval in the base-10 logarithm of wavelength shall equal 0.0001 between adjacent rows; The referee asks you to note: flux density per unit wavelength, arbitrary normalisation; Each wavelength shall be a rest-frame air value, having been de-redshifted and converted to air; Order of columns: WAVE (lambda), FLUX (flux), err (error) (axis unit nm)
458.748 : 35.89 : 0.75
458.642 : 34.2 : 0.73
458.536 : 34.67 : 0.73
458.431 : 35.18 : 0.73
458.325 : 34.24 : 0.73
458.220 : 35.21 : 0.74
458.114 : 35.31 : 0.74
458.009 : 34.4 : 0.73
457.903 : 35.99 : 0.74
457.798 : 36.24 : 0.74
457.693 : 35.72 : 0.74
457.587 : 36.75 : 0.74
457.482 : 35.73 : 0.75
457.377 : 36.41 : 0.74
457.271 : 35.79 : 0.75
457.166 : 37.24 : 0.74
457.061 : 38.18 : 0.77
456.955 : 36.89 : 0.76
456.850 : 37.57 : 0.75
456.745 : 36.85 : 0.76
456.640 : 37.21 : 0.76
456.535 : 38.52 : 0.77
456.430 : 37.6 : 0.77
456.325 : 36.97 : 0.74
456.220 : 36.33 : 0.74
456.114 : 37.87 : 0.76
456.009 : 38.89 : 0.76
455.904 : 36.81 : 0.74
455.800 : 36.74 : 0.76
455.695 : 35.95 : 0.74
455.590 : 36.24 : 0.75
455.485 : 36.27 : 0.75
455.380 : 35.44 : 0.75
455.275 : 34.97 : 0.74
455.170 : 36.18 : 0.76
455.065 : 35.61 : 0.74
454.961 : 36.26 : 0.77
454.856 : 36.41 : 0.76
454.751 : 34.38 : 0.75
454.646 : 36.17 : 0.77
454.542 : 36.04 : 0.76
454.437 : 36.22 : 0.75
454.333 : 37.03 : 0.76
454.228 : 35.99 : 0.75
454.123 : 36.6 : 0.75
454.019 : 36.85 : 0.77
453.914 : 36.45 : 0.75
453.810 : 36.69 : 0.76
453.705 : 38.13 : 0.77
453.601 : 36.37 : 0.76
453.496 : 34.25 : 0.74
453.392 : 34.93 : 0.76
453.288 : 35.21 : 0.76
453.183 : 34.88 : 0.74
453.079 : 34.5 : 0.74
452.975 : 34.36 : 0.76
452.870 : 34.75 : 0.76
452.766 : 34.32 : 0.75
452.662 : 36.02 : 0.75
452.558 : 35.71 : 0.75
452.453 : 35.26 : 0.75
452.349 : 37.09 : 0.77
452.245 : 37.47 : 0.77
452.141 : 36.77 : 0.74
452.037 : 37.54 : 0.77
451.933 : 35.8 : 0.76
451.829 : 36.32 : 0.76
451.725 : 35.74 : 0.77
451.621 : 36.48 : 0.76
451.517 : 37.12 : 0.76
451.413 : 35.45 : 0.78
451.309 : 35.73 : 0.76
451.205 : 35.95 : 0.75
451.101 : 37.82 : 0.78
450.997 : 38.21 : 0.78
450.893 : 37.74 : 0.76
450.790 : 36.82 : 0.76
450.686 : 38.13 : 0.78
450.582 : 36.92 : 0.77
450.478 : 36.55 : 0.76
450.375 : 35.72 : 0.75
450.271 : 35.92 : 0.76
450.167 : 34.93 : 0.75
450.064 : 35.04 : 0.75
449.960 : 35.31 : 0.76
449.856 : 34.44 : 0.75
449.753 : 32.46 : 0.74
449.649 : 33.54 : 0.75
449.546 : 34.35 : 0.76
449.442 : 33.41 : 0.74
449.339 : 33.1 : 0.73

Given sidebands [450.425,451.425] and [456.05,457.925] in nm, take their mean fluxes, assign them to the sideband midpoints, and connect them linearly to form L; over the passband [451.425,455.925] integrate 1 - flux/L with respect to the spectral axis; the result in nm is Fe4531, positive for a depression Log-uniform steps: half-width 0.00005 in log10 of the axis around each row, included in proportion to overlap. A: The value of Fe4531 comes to 0.117 nm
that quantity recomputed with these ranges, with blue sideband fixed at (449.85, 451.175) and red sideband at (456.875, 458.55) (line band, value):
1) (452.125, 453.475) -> 0.03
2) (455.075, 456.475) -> -0.02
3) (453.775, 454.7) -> -0.01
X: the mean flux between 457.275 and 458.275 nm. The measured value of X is 35.8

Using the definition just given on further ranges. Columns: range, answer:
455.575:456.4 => 37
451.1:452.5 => 36.4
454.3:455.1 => 36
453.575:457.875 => 36.6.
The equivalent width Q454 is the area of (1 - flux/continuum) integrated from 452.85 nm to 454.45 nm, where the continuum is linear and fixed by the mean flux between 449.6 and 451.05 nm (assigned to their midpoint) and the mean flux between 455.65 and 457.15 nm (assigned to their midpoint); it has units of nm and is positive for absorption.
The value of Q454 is 0.036 nm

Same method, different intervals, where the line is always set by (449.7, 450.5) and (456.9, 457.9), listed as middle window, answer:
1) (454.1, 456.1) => -0.01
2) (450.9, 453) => -0.05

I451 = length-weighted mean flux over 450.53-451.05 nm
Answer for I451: 37.6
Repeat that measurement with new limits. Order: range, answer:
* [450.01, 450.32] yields 35.3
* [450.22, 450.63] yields 36.3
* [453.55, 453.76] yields 37.2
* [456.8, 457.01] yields 37.1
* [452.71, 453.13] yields 34.5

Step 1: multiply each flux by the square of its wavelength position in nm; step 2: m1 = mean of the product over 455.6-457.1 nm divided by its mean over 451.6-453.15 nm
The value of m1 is 1.06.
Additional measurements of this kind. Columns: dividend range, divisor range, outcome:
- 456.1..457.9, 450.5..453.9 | 1.04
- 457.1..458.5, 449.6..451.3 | 1.03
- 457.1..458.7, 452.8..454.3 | 1.02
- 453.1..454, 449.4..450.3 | 1.06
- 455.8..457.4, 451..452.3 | 1.04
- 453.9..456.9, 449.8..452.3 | 1.02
